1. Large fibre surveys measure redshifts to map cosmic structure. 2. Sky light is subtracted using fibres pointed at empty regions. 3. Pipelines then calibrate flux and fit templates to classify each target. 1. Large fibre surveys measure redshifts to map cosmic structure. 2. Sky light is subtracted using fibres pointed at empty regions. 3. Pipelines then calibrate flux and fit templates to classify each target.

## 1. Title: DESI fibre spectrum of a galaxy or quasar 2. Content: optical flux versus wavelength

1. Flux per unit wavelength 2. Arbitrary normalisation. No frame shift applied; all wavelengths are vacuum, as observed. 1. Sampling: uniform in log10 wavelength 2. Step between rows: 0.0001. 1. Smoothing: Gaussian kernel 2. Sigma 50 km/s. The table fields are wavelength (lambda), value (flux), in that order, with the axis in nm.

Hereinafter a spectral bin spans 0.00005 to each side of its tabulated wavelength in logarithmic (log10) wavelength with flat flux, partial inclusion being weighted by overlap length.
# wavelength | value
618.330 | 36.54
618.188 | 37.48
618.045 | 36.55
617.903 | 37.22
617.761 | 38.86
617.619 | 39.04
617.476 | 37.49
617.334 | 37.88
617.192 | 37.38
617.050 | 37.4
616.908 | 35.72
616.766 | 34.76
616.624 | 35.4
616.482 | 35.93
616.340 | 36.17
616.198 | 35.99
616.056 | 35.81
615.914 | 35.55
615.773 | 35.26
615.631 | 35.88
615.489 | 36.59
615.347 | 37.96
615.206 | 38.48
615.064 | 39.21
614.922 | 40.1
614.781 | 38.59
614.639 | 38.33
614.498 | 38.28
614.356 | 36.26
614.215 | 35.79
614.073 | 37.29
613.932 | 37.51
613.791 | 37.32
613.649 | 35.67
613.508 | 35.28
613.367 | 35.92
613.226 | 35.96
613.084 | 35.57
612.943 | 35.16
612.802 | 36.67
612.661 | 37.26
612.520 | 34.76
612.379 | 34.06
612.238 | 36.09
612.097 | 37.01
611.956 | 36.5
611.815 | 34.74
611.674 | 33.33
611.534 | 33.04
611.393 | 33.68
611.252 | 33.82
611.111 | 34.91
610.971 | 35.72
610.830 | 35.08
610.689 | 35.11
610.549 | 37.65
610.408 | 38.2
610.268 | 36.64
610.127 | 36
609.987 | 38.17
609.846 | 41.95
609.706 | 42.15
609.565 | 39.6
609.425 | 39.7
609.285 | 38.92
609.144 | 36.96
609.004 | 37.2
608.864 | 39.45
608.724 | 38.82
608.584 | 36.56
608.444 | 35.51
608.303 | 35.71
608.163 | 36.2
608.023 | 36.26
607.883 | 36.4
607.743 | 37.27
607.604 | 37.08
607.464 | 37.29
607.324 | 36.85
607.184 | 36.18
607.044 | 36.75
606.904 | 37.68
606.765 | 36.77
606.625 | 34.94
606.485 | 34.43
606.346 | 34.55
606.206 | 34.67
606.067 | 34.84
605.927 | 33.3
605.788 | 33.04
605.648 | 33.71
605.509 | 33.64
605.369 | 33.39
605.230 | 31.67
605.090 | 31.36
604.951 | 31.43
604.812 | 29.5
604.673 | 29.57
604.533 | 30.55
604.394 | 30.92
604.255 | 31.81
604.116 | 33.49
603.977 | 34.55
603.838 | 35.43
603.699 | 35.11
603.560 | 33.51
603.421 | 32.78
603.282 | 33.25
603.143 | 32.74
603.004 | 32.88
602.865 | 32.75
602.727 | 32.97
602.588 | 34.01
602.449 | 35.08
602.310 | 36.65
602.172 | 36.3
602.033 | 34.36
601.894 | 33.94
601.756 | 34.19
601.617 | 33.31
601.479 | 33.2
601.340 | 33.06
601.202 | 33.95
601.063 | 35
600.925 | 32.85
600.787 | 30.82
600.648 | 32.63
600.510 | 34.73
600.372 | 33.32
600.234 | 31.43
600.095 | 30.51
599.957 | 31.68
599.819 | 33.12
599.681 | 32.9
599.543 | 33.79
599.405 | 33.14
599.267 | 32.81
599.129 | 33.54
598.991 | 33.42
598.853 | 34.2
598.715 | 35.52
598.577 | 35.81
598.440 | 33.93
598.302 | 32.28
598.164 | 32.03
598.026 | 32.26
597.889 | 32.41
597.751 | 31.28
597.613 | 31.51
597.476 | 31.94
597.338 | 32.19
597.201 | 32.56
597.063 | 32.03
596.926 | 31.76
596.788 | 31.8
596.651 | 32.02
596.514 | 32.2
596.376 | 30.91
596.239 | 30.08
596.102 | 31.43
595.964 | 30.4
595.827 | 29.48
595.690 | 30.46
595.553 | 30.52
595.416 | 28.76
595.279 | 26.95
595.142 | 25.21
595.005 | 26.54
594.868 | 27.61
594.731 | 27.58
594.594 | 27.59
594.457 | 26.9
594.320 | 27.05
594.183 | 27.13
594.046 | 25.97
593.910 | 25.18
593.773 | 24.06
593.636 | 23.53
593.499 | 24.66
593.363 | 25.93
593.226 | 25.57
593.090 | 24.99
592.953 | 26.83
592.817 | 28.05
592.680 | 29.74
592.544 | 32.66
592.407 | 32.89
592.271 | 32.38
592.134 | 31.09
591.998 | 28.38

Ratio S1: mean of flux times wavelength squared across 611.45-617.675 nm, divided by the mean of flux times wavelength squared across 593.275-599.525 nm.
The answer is 1.28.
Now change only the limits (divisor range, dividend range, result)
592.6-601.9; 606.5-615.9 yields 1.25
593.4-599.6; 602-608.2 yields 1.16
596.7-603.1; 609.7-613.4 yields 1.13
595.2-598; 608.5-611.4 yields 1.26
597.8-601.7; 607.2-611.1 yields 1.17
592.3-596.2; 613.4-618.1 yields 1.43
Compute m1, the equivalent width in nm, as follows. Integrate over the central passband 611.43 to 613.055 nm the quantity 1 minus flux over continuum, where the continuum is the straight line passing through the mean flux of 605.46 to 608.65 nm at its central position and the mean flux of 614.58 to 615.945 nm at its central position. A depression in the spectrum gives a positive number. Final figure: 0.07 nm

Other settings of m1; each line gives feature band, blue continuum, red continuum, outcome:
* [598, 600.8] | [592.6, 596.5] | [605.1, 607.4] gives -0.24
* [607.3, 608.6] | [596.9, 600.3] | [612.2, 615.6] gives -0.05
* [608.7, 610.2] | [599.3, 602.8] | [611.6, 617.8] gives -0.15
